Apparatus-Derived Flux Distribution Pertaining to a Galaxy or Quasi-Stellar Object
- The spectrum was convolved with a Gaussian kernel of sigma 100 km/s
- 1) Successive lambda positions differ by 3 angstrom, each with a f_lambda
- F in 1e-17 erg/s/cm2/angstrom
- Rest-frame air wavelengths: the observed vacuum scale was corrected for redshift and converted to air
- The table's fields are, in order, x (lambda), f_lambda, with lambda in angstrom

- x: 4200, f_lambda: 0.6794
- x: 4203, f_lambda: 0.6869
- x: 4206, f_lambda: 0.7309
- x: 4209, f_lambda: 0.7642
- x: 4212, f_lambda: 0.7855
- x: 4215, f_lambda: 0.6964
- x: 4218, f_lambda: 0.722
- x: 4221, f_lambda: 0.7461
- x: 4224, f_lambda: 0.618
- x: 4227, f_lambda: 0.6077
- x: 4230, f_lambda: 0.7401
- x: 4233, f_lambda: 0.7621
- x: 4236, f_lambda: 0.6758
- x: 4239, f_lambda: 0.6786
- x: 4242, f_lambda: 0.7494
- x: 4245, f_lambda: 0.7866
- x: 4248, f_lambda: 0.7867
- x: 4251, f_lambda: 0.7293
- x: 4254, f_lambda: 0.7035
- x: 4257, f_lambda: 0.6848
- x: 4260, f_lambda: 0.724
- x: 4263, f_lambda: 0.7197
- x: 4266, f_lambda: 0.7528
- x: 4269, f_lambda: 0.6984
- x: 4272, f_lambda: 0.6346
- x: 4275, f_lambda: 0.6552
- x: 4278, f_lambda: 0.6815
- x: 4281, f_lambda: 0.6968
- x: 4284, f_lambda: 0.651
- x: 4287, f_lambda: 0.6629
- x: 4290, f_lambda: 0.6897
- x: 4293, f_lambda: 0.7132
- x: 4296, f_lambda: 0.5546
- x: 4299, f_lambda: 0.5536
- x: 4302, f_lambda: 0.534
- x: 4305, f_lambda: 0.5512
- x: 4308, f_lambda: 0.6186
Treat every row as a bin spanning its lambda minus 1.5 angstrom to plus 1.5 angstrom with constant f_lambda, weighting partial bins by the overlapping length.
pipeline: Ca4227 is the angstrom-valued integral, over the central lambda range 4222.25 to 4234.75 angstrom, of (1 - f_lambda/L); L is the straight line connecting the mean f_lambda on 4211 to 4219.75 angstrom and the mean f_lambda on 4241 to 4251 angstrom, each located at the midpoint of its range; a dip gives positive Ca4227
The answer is 1.1 angstrom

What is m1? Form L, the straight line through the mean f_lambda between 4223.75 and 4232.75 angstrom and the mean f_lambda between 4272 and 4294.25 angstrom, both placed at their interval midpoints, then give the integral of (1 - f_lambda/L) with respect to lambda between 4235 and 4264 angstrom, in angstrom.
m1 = -2.12 angstrom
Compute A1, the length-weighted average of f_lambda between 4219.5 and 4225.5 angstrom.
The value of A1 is 0.682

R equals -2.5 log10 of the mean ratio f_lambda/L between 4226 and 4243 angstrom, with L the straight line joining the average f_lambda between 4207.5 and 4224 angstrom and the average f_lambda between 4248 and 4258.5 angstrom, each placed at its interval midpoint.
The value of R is 0.03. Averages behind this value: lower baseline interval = 0.731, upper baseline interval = 0.717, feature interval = 0.704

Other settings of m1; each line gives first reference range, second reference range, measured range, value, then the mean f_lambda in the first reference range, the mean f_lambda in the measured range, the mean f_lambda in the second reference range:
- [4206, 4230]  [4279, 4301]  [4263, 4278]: -0.6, 0.709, 0.688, 0.644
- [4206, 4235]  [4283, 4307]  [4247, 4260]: -1.0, 0.716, 0.724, 0.613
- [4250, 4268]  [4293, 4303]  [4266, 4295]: -1.9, 0.718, 0.678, 0.573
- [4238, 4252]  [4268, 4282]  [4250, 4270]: -0.2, 0.749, 0.716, 0.672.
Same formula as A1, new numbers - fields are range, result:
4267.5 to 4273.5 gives 0.667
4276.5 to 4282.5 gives 0.689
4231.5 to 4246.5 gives 0.73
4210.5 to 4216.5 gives 0.741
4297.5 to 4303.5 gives 0.544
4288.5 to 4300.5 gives 0.628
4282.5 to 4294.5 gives 0.679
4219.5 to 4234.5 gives 0.695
